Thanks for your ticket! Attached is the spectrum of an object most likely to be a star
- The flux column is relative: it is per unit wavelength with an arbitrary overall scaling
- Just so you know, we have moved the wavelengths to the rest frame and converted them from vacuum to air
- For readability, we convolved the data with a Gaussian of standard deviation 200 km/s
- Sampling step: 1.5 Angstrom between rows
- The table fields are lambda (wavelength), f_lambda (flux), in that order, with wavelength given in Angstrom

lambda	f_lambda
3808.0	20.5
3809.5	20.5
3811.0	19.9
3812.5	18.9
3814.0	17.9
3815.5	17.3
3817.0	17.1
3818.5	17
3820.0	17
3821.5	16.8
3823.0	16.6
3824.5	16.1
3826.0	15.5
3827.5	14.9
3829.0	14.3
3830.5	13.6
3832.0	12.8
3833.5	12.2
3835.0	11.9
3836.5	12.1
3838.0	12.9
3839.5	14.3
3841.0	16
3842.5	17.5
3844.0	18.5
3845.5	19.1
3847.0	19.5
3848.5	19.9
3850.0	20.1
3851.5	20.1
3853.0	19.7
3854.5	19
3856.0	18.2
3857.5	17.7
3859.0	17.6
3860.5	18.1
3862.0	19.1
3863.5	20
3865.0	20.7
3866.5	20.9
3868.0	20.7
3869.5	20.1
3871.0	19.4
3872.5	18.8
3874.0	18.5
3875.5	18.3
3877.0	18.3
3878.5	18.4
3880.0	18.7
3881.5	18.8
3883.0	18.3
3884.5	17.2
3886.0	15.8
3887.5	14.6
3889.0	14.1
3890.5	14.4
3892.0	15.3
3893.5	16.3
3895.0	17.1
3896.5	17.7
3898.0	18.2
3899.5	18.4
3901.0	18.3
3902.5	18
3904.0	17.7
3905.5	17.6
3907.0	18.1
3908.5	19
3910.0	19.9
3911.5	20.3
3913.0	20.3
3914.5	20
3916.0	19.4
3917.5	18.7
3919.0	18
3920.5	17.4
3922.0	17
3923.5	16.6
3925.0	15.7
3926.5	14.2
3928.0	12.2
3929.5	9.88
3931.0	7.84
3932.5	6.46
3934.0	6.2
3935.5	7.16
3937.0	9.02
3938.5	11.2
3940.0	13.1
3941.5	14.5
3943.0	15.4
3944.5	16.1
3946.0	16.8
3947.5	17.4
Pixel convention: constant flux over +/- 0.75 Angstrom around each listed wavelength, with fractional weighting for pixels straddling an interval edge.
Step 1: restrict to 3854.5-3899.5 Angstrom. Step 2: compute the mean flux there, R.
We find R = 18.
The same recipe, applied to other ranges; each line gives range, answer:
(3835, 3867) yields 18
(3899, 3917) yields 18.9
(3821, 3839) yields 14.1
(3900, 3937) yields 15.5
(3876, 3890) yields 17.1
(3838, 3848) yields 17.2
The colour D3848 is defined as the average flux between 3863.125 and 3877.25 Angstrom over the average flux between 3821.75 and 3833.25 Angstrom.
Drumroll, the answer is 1.32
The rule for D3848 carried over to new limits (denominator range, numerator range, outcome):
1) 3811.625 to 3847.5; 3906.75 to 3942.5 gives 0.93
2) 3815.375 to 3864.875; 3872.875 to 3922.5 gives 1.06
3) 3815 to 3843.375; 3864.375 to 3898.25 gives 1.19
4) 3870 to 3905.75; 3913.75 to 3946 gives 0.79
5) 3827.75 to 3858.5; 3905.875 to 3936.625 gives 0.92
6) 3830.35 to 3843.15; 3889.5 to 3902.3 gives 1.24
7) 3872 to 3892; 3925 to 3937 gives 0.56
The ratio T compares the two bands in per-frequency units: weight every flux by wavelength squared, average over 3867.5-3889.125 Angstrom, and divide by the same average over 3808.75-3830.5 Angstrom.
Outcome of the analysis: 1.10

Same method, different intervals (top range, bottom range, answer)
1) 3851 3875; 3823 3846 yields 1.32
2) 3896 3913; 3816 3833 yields 1.24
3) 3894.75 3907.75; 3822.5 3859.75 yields 1.13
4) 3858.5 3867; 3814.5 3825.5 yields 1.18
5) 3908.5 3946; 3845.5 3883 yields 0.78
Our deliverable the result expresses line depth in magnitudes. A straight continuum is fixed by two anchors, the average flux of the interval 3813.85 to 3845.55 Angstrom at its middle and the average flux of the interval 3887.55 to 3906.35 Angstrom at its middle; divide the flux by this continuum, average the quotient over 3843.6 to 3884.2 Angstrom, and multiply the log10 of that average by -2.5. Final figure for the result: -0.18 mag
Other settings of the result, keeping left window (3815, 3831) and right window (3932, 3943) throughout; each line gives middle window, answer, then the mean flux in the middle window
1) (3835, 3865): -0.22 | 17.8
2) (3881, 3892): -0.25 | 16.1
